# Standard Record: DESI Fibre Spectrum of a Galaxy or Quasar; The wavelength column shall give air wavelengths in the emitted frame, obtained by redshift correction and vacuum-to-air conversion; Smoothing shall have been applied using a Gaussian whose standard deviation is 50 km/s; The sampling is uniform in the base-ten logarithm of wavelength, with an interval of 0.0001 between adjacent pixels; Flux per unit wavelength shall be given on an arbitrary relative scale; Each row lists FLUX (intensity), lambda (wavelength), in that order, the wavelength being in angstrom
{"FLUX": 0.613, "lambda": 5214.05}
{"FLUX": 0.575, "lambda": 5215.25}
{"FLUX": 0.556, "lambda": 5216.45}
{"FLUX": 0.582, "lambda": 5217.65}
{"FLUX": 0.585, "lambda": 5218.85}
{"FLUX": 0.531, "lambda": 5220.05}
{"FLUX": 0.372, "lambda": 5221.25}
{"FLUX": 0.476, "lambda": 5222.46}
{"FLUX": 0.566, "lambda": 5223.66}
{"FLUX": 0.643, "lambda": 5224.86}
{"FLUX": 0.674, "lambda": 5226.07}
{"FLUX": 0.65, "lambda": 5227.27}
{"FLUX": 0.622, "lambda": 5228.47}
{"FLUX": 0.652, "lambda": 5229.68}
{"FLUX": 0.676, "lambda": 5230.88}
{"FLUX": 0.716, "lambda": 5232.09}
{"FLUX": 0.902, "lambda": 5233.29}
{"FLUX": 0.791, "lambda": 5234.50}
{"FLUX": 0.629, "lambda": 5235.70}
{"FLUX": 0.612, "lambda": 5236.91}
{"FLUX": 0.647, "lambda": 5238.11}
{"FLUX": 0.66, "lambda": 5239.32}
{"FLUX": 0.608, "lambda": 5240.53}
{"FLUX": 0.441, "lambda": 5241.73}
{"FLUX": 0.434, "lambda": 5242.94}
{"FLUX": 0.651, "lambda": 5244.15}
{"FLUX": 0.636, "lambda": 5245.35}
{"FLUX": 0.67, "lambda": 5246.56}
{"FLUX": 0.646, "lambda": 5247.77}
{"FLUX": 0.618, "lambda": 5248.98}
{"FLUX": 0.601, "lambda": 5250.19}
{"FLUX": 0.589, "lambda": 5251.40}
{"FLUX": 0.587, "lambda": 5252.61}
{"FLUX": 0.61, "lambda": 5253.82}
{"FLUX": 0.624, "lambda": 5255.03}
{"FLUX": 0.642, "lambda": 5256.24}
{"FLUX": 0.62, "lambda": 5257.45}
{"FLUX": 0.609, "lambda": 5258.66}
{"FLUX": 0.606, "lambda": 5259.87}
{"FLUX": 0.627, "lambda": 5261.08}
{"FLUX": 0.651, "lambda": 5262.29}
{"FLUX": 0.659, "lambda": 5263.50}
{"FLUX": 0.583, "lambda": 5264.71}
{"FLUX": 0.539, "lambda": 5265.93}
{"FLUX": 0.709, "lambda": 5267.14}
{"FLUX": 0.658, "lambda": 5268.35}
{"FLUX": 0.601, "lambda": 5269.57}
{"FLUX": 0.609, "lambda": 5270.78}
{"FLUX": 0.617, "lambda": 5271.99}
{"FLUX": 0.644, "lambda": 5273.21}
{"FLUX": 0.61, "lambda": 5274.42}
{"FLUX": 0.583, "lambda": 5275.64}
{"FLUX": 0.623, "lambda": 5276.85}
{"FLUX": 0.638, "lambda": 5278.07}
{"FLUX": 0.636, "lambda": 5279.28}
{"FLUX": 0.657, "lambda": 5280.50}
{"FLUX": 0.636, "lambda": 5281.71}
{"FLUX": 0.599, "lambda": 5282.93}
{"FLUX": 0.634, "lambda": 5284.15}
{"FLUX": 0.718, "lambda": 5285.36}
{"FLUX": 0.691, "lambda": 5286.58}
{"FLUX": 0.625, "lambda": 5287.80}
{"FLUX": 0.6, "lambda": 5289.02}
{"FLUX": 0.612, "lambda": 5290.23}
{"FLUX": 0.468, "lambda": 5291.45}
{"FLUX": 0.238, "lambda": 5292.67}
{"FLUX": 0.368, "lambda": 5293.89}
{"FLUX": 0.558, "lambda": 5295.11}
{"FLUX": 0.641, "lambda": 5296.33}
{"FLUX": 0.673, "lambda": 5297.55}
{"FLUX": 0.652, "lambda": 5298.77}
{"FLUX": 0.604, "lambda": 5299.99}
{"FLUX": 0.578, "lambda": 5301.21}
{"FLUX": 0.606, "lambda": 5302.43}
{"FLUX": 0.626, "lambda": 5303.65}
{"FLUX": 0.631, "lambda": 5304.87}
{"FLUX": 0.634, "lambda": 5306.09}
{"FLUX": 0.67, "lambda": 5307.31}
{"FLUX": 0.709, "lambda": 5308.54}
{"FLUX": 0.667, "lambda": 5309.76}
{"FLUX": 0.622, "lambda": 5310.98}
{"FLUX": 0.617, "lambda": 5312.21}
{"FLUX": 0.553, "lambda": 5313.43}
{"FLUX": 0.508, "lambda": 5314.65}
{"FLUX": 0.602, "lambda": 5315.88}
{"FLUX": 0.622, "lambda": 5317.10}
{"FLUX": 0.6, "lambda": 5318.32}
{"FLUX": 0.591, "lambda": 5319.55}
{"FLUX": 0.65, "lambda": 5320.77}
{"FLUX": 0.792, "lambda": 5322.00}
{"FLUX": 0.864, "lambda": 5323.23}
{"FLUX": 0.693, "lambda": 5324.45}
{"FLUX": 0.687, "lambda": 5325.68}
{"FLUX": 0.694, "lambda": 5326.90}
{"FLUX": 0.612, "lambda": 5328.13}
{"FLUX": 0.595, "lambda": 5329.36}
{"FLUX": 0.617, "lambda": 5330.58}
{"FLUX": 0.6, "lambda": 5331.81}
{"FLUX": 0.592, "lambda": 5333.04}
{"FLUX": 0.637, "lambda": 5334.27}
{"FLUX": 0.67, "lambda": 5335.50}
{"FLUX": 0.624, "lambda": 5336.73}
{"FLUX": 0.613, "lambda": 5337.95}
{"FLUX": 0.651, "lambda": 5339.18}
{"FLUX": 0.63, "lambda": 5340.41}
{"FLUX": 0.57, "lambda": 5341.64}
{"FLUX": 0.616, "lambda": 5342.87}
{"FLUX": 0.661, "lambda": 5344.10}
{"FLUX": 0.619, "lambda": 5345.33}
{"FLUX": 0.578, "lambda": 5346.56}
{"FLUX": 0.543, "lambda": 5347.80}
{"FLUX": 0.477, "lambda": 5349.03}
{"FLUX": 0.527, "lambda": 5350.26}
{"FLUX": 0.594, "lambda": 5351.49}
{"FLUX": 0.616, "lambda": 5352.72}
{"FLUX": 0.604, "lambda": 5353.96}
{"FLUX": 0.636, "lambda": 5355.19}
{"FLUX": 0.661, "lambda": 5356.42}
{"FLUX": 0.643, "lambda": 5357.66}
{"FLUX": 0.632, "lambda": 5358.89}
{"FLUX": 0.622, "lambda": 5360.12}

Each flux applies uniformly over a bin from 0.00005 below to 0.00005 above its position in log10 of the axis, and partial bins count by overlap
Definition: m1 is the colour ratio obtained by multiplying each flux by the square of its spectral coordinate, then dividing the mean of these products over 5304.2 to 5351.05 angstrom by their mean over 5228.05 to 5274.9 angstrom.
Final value 1.0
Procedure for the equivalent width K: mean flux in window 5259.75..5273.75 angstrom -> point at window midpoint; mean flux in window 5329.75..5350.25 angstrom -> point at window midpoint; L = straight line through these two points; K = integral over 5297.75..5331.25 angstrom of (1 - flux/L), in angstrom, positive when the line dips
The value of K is -1.62 angstrom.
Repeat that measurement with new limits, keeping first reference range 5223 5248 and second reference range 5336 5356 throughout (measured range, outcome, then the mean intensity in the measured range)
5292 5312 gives 0.77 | 0.592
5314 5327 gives -1.14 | 0.663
